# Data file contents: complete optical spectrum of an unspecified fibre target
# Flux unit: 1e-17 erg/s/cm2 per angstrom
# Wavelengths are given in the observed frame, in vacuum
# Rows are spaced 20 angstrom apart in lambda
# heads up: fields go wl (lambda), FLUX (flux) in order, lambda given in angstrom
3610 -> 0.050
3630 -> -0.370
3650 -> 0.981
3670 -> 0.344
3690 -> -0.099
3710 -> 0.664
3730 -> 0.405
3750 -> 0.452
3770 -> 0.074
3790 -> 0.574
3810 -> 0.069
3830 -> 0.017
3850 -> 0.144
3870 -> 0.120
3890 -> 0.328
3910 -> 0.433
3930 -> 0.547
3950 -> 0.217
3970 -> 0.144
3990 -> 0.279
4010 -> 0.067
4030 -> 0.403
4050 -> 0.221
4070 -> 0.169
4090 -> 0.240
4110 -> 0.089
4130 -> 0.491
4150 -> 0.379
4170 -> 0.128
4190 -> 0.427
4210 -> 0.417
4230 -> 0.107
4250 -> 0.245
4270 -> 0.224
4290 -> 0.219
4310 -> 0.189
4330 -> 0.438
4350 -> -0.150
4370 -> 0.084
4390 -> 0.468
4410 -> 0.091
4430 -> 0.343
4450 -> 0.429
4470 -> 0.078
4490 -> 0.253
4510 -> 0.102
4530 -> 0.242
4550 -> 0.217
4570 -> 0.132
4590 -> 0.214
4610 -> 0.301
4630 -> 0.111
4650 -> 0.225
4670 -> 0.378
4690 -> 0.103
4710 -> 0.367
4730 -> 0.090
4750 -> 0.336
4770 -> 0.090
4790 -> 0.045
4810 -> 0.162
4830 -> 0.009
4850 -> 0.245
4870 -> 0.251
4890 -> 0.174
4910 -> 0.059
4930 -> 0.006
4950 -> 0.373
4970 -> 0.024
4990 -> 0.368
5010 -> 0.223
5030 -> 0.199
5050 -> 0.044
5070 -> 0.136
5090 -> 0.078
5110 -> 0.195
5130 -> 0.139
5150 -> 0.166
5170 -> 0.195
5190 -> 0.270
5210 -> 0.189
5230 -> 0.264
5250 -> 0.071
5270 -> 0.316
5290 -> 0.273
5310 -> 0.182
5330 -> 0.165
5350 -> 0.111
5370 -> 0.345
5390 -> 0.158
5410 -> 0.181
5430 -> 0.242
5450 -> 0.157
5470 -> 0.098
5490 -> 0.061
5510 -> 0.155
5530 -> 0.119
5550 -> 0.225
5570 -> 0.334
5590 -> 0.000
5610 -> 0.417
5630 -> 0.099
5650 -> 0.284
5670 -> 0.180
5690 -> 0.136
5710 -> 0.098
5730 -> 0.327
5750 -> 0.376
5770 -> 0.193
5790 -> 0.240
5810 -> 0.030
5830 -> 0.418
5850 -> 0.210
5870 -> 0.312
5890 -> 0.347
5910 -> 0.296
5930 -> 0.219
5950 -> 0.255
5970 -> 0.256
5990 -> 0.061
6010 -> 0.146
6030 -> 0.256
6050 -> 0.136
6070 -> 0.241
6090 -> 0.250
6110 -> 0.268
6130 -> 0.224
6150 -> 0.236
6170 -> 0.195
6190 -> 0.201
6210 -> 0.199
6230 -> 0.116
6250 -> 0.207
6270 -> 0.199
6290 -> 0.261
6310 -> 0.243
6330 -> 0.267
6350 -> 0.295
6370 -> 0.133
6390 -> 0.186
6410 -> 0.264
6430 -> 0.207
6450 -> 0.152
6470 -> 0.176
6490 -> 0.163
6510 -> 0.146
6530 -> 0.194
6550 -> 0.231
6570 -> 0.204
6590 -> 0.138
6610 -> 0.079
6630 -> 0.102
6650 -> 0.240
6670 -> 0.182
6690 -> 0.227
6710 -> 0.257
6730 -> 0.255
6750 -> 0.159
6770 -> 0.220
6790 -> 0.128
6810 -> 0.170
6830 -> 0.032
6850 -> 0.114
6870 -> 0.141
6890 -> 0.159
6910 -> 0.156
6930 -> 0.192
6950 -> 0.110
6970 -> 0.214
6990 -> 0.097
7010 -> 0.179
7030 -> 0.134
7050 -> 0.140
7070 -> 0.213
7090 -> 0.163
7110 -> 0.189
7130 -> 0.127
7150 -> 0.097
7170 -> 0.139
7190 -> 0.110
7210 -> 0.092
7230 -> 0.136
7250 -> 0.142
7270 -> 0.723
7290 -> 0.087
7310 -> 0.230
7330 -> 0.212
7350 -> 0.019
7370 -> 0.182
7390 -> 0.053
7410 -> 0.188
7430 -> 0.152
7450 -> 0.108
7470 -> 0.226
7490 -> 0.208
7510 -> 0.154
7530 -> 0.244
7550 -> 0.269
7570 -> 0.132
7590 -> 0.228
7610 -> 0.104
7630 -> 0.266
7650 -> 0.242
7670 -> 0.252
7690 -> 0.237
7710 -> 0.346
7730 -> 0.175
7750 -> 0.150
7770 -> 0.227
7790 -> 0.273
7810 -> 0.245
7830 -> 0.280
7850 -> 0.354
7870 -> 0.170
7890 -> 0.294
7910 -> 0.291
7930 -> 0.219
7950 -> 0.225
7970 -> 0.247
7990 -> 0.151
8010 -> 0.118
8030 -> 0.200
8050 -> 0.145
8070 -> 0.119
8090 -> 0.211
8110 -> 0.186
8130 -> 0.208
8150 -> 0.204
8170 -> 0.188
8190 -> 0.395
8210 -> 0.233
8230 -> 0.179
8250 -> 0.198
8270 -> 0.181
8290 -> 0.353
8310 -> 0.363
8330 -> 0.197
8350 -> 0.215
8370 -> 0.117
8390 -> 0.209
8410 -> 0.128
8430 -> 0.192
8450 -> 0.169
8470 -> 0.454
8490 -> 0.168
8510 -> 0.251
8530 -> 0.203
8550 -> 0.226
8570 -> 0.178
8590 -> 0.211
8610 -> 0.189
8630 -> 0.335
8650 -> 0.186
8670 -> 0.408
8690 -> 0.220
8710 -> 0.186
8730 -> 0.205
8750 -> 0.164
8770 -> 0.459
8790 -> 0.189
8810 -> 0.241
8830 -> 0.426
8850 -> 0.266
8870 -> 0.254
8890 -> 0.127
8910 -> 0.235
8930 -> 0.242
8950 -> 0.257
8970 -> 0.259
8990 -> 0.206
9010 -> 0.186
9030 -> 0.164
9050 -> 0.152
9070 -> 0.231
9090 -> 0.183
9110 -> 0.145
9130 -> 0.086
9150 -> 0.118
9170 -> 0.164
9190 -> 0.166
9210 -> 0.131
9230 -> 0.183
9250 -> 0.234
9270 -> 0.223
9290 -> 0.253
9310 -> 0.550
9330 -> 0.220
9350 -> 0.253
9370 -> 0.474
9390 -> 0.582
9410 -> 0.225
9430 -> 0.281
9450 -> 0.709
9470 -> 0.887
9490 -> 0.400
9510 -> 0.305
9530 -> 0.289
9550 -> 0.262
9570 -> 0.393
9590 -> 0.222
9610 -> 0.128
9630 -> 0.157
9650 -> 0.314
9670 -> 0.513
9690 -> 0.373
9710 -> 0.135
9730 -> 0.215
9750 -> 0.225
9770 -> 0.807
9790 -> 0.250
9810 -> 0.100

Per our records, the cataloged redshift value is 0.949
